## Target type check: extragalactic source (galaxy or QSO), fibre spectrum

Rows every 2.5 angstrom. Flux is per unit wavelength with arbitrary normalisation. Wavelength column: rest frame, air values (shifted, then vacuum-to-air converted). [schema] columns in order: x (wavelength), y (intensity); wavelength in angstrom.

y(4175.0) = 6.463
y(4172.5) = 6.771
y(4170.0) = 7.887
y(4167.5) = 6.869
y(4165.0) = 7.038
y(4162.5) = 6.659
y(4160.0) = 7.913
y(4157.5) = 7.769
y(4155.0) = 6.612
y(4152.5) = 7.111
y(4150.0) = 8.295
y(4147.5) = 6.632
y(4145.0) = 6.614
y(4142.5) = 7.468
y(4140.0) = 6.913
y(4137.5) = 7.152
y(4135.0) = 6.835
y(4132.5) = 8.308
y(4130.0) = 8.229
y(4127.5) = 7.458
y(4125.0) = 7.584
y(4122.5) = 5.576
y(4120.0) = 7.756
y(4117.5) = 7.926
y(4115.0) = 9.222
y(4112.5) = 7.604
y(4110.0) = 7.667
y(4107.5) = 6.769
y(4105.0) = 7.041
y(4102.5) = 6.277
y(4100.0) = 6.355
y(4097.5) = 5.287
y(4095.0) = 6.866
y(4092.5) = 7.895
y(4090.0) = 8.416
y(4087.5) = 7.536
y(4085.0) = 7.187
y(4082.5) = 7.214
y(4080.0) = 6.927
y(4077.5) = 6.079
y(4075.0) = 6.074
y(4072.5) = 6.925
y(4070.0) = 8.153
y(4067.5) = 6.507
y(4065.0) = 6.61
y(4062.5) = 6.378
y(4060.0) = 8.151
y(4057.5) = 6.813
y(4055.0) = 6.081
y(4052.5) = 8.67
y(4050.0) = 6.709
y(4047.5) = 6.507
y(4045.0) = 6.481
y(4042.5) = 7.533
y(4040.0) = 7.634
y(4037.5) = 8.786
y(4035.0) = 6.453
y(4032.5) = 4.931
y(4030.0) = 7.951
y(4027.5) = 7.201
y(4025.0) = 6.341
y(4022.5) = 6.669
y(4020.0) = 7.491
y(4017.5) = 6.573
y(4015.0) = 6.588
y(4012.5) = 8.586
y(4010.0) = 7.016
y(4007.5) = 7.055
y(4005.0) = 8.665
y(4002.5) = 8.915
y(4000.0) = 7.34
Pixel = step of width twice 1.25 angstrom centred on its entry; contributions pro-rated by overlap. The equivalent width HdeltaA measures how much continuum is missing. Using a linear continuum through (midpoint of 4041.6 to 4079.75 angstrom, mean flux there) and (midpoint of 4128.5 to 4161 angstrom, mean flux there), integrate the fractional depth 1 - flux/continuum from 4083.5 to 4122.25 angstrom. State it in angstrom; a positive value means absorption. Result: -0.7 angstrom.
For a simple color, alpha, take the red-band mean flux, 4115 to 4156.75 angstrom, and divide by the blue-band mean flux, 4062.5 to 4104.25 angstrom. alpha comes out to 1.1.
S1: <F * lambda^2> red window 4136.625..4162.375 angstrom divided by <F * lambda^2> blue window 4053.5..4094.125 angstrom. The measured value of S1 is 1.1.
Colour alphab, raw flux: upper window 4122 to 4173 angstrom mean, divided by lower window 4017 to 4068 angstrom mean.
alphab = 1.0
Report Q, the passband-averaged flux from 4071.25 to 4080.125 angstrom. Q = 6.45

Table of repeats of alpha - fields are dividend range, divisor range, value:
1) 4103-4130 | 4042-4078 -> 1.08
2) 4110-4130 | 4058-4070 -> 1.09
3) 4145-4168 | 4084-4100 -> 1.01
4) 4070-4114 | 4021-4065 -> 1.00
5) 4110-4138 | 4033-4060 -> 1.07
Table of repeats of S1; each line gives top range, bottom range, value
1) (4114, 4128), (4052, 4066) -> 1.11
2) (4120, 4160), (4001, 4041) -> 1.06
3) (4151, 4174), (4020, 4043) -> 1.08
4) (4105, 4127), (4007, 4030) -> 1.10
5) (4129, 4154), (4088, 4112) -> 1.07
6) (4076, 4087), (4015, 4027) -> 1.05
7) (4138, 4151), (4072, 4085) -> 1.11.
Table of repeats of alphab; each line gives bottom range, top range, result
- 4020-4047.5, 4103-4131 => 1.07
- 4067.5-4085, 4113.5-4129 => 1.10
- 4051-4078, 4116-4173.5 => 1.05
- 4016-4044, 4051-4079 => 0.99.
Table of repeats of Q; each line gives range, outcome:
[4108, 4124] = 7.58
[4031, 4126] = 7.07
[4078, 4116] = 7.18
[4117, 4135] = 7.48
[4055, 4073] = 7.01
